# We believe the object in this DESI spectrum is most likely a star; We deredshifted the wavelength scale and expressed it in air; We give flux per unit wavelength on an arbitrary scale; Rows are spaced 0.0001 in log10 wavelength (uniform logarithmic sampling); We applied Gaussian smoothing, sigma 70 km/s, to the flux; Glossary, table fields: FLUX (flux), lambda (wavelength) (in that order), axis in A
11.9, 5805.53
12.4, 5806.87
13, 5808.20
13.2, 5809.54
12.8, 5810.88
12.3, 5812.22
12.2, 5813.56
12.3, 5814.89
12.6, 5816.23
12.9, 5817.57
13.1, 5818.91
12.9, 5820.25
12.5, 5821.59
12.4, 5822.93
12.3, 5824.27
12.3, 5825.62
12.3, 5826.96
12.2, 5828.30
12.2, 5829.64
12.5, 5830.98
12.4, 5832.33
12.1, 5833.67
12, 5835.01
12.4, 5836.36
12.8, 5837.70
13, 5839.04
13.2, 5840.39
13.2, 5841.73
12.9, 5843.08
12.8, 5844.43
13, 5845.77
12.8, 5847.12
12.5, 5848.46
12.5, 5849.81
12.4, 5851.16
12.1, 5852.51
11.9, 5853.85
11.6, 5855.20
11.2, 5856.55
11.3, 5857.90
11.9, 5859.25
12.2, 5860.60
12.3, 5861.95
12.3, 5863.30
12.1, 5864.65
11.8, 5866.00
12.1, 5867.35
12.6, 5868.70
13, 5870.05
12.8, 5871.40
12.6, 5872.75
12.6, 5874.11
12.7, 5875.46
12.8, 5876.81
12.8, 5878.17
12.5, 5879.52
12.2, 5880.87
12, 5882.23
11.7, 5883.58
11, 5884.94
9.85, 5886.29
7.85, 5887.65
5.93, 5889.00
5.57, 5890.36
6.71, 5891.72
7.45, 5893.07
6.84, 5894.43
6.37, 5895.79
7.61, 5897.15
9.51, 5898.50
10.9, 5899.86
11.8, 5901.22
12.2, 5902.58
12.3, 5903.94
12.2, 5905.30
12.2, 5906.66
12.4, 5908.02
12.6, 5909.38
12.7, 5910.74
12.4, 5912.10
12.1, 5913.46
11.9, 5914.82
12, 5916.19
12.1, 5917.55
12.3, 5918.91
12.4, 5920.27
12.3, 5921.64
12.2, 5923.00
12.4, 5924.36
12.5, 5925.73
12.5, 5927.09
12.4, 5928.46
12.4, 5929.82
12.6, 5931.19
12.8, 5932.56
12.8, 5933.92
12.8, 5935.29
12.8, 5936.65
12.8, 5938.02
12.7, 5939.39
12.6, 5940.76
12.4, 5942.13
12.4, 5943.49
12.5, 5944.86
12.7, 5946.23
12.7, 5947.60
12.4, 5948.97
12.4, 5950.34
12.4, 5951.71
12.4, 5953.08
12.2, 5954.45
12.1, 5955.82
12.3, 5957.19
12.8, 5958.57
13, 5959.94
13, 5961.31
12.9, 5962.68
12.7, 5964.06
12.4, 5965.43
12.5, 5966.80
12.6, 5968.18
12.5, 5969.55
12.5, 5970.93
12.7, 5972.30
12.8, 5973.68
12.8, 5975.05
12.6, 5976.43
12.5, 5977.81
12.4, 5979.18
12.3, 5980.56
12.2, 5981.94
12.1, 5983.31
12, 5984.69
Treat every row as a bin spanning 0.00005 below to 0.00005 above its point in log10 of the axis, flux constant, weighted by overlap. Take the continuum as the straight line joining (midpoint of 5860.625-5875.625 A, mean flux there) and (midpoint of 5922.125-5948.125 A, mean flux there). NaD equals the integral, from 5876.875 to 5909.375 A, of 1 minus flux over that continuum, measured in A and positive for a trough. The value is 6.20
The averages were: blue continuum 12.4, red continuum 12.6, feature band 10.1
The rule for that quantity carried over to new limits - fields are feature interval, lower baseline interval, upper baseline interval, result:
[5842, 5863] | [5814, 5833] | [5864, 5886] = 0.23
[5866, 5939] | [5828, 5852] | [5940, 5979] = 6.73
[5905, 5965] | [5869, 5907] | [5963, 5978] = -4.09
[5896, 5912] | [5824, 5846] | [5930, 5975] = 1.54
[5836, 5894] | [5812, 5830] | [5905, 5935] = 3.79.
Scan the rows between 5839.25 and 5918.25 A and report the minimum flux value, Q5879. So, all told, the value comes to 5.57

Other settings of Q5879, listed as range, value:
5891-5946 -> 6.37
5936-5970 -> 12.1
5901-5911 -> 11.8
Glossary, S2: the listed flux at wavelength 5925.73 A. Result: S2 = 12.5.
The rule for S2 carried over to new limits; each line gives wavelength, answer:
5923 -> 12.2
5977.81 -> 12.5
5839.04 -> 13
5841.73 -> 13.2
